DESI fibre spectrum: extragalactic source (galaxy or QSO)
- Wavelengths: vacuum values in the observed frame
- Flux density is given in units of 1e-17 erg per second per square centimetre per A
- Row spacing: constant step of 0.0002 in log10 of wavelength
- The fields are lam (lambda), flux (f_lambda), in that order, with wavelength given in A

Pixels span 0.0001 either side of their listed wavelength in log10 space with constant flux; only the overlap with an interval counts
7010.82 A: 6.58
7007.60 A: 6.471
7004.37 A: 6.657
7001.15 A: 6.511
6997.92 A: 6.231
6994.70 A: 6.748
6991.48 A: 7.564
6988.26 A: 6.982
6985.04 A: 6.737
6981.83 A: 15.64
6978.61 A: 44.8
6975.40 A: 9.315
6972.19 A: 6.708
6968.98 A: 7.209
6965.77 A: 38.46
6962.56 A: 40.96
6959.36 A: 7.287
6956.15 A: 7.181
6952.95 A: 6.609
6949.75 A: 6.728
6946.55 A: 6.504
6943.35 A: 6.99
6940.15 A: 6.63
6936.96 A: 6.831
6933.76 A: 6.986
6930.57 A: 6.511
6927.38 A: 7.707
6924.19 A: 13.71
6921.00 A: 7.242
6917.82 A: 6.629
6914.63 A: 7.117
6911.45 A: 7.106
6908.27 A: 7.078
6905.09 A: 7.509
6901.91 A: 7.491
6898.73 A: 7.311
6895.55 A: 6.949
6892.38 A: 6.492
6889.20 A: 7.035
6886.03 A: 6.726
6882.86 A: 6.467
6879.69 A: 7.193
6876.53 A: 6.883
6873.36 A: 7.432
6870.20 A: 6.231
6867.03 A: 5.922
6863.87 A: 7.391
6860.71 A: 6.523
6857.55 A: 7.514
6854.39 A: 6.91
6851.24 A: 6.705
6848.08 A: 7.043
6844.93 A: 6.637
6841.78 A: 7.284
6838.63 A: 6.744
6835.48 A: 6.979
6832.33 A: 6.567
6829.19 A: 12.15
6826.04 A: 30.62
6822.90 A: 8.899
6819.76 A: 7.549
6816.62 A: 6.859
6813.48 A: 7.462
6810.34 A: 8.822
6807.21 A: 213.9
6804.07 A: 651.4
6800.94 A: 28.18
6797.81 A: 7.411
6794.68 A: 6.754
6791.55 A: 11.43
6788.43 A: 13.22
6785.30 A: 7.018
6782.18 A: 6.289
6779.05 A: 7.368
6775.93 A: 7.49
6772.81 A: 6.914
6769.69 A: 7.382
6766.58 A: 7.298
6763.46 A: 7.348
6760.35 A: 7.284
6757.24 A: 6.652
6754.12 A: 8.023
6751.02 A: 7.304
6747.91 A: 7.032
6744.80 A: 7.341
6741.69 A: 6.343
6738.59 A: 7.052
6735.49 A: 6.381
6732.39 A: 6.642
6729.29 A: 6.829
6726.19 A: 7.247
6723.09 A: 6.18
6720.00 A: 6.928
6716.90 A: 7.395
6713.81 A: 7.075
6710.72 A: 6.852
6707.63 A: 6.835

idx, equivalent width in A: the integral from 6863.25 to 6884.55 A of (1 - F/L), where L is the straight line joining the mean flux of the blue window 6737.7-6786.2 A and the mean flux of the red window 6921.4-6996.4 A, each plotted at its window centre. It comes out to 6.9 A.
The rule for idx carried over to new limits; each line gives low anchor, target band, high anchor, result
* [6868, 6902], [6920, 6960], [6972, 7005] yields 7.9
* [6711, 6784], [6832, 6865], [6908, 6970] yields 7.4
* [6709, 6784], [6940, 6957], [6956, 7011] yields 7.9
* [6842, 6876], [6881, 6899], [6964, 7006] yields 3.4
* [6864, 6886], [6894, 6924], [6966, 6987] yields 7.6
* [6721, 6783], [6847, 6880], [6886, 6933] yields 2.3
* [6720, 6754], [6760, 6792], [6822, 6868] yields -1.5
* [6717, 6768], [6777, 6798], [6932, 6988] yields -0.5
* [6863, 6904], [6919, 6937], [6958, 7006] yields 3.6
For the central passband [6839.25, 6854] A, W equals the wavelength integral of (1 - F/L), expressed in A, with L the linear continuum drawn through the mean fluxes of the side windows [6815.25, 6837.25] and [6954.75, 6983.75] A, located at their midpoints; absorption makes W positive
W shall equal 6.6 A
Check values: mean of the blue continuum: 11.4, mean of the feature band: 6.91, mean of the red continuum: 19.7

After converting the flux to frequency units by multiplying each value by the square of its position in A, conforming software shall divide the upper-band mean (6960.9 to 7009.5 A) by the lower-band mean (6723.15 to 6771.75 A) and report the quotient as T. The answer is 2.2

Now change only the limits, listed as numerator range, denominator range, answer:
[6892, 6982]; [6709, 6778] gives 1.68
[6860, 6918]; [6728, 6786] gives 1.02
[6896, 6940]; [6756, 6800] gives 0.97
